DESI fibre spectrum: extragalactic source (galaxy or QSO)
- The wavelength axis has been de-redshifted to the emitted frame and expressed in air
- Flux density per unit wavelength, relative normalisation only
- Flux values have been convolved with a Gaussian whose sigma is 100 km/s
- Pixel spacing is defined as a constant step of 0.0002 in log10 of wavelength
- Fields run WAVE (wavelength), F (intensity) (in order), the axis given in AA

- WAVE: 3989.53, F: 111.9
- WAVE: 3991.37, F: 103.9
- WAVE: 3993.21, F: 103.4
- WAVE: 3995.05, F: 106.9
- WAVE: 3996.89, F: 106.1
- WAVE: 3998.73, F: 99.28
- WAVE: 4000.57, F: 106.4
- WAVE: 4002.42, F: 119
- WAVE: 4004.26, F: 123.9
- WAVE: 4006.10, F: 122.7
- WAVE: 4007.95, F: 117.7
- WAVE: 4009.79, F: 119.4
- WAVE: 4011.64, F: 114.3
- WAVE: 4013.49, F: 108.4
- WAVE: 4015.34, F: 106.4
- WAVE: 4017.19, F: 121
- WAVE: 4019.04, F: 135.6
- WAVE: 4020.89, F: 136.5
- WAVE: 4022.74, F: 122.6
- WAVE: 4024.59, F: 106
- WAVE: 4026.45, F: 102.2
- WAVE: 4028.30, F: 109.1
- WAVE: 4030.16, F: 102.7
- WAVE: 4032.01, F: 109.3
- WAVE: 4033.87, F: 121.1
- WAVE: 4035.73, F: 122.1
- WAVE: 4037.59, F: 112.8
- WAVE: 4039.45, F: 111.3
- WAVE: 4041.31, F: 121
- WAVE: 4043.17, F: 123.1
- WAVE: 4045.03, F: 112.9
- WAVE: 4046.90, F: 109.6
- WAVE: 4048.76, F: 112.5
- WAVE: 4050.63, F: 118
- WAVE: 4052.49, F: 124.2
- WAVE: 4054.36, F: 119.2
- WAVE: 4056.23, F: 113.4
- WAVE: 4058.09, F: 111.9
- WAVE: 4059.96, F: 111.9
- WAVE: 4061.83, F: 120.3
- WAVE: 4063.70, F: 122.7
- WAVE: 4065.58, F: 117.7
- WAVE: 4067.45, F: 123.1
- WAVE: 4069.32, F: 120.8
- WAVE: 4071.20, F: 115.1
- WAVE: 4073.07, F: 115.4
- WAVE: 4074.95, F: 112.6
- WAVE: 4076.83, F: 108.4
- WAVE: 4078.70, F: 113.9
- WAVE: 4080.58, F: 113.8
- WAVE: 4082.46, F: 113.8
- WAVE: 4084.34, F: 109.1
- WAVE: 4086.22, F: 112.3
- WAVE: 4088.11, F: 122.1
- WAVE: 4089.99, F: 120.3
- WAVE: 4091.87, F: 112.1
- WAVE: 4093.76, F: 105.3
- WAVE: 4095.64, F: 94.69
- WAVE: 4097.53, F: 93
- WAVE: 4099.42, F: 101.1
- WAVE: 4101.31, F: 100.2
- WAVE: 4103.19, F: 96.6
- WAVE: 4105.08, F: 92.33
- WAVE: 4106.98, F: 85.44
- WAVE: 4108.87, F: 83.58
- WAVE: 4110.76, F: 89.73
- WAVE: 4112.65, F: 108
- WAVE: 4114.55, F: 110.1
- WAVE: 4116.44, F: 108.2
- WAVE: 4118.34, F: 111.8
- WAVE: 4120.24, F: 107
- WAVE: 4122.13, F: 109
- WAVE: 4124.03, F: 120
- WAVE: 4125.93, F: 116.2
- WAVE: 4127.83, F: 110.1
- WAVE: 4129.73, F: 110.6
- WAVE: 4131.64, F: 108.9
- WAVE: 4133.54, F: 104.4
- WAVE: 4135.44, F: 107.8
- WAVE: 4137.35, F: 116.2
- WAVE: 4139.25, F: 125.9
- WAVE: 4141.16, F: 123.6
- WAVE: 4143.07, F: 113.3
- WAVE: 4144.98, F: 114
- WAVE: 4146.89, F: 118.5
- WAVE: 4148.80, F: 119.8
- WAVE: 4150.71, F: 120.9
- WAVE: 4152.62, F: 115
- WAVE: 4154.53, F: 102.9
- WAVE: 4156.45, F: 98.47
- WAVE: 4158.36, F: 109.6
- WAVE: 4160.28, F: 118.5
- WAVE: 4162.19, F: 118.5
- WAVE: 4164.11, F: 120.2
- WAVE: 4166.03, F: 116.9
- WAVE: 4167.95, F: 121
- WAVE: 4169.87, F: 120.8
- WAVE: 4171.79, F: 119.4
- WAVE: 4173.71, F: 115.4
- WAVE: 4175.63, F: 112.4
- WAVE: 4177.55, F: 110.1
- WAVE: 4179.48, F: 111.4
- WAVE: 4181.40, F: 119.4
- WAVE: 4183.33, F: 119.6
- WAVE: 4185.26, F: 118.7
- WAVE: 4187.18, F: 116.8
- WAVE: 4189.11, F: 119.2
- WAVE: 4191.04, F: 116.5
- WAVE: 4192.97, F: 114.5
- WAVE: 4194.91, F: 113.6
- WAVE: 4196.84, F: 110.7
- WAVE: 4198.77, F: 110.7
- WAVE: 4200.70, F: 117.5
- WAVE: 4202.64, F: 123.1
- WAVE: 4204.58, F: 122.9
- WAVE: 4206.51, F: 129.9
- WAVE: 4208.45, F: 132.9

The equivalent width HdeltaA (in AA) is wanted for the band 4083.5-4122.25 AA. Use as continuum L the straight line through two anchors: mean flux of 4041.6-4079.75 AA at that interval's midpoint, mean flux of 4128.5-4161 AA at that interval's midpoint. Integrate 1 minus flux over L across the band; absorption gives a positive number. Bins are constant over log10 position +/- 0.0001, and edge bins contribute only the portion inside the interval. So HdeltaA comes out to 3.9 AA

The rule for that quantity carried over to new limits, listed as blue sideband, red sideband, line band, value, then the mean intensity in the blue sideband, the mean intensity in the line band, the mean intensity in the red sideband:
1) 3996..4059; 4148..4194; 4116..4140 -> 0.7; 115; 112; 116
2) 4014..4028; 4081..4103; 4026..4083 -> -1.1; 118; 115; 107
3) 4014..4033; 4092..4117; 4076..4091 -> -1.8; 115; 114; 97.9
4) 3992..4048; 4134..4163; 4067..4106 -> 1.8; 114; 109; 115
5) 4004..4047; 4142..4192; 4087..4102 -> 1.3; 116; 106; 116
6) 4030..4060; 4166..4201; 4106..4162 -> 2.8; 116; 110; 116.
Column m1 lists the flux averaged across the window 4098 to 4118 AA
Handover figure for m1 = 97.9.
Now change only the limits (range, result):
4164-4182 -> 117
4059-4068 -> 119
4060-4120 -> 108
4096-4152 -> 108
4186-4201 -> 115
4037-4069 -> 117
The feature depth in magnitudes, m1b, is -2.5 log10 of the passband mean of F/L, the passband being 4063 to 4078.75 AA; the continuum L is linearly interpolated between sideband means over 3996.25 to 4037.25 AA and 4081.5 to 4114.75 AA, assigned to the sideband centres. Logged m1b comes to -0.096 mag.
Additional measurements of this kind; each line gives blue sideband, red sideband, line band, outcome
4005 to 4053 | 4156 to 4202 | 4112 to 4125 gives 0.050 mag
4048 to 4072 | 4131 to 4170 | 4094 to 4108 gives 0.219 mag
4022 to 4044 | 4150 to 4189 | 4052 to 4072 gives -0.039 mag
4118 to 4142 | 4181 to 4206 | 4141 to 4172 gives -0.007 mag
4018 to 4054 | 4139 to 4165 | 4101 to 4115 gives 0.214 mag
